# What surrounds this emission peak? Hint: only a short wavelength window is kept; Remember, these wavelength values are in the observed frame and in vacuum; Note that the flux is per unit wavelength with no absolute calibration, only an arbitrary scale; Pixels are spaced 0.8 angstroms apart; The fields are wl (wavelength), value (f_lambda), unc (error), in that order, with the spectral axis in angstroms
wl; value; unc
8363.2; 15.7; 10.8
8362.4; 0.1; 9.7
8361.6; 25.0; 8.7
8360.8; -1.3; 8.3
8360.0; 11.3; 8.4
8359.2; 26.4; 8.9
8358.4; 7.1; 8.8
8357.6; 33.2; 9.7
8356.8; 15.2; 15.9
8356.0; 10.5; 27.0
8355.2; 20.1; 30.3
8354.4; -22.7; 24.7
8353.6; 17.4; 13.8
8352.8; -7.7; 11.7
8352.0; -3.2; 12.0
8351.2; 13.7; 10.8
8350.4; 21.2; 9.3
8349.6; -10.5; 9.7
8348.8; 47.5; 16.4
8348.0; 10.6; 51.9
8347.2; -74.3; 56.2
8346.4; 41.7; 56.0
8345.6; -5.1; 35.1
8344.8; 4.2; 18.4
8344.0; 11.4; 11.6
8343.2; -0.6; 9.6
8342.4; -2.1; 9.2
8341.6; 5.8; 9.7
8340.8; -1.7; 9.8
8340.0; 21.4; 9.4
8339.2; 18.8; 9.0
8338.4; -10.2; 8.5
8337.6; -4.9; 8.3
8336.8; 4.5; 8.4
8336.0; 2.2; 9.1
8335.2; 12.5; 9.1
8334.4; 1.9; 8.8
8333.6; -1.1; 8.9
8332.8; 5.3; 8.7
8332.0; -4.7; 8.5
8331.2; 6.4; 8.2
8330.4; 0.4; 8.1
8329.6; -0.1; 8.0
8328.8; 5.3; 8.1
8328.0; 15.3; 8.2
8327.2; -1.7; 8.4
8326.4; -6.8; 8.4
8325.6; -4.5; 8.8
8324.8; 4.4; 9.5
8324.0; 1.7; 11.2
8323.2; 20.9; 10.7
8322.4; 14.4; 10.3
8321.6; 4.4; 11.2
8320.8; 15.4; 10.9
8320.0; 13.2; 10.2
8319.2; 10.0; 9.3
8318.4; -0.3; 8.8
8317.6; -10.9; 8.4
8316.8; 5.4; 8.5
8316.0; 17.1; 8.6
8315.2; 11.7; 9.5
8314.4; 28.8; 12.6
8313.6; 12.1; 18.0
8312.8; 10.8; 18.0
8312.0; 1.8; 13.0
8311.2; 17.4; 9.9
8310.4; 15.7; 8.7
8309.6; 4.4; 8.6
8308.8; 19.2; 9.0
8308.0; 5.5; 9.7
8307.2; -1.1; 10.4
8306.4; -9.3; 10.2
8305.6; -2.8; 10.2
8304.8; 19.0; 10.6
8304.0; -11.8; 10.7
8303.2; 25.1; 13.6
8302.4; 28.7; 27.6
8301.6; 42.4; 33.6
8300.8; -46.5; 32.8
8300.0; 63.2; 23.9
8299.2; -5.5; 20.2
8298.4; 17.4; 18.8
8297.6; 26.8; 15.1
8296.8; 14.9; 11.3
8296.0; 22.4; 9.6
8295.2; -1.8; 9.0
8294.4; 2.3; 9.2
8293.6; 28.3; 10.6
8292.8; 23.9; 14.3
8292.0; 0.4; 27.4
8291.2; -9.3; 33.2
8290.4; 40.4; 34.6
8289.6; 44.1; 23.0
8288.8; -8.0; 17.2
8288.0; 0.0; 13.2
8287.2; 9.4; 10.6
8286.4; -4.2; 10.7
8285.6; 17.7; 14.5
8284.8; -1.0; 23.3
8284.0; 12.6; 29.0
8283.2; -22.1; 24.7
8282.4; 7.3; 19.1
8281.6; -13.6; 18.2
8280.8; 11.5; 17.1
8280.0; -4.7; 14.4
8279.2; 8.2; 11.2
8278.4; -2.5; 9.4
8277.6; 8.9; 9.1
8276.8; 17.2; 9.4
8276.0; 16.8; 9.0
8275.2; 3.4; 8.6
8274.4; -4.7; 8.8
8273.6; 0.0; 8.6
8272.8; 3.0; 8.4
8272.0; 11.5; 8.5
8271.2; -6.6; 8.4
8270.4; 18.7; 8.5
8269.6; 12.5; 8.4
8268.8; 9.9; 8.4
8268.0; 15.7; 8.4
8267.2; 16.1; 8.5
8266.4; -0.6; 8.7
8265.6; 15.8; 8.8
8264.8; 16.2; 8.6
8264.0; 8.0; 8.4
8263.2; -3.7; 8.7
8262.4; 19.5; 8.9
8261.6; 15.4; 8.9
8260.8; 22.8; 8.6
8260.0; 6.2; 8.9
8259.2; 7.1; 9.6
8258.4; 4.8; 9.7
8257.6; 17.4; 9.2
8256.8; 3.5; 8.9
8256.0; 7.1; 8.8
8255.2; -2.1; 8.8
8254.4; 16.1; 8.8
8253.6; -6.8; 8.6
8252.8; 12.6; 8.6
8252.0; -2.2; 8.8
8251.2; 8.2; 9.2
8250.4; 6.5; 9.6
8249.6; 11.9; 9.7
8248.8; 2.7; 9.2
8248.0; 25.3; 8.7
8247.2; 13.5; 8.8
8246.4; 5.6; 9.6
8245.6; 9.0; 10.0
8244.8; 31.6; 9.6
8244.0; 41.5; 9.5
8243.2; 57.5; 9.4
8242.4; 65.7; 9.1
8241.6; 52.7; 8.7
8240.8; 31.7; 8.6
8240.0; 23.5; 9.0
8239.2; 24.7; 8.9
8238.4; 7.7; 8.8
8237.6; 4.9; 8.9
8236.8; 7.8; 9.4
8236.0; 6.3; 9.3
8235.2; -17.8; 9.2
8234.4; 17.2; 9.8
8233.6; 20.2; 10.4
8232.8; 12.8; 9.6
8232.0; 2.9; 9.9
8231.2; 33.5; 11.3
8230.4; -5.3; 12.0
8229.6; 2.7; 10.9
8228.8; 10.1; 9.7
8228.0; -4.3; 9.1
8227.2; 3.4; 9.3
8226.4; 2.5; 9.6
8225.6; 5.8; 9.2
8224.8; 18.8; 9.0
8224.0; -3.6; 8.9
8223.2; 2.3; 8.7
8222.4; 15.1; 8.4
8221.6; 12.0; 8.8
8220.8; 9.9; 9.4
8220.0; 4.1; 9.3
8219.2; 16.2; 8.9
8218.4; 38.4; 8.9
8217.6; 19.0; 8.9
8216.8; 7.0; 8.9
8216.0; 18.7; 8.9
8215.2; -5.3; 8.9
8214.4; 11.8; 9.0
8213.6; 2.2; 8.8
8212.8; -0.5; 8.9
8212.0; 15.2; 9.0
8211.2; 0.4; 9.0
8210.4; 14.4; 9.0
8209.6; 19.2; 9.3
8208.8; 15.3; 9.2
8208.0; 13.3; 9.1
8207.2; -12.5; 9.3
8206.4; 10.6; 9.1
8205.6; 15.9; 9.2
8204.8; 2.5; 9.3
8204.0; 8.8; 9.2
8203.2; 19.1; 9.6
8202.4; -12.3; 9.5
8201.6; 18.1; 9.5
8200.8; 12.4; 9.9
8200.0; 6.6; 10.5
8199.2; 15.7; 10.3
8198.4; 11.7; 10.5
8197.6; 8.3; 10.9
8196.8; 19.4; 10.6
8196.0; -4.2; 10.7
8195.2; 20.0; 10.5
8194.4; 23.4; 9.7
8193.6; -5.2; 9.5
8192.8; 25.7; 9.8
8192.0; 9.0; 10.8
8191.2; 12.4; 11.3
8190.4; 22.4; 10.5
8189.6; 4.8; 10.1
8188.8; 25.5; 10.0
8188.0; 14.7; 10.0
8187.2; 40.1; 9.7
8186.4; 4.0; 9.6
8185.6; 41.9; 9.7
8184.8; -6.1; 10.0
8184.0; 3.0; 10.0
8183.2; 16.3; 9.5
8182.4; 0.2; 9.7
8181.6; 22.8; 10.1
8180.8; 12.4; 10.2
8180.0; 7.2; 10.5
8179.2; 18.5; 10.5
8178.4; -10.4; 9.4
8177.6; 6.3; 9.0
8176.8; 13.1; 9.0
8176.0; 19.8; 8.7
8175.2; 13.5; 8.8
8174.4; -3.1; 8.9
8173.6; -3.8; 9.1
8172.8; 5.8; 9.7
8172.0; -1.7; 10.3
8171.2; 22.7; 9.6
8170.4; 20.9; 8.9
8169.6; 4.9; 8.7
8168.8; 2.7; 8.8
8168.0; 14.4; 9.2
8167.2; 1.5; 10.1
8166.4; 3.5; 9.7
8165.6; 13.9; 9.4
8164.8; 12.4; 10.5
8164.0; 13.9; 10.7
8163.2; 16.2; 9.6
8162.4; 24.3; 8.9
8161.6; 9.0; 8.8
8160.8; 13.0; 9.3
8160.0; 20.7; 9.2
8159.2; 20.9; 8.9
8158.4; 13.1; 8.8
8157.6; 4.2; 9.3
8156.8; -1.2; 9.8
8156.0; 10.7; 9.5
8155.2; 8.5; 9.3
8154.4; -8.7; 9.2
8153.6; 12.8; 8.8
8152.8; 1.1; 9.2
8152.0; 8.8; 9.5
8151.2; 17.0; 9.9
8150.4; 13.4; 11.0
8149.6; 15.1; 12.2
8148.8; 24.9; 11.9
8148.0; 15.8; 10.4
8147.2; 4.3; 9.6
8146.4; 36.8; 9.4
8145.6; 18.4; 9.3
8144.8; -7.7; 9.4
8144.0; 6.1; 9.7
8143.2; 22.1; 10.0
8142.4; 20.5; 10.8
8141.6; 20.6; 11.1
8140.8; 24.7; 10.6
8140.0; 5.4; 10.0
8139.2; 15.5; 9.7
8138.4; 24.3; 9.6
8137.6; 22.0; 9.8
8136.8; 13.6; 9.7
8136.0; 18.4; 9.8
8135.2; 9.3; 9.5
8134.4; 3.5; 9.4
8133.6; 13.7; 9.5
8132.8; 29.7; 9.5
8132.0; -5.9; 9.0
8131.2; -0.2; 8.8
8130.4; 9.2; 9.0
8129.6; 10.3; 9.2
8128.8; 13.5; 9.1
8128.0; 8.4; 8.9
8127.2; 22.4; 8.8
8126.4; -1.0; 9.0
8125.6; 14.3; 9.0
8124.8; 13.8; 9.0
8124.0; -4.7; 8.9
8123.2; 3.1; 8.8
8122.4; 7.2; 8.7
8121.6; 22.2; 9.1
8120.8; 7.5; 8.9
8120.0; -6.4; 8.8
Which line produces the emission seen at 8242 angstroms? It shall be H-beta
